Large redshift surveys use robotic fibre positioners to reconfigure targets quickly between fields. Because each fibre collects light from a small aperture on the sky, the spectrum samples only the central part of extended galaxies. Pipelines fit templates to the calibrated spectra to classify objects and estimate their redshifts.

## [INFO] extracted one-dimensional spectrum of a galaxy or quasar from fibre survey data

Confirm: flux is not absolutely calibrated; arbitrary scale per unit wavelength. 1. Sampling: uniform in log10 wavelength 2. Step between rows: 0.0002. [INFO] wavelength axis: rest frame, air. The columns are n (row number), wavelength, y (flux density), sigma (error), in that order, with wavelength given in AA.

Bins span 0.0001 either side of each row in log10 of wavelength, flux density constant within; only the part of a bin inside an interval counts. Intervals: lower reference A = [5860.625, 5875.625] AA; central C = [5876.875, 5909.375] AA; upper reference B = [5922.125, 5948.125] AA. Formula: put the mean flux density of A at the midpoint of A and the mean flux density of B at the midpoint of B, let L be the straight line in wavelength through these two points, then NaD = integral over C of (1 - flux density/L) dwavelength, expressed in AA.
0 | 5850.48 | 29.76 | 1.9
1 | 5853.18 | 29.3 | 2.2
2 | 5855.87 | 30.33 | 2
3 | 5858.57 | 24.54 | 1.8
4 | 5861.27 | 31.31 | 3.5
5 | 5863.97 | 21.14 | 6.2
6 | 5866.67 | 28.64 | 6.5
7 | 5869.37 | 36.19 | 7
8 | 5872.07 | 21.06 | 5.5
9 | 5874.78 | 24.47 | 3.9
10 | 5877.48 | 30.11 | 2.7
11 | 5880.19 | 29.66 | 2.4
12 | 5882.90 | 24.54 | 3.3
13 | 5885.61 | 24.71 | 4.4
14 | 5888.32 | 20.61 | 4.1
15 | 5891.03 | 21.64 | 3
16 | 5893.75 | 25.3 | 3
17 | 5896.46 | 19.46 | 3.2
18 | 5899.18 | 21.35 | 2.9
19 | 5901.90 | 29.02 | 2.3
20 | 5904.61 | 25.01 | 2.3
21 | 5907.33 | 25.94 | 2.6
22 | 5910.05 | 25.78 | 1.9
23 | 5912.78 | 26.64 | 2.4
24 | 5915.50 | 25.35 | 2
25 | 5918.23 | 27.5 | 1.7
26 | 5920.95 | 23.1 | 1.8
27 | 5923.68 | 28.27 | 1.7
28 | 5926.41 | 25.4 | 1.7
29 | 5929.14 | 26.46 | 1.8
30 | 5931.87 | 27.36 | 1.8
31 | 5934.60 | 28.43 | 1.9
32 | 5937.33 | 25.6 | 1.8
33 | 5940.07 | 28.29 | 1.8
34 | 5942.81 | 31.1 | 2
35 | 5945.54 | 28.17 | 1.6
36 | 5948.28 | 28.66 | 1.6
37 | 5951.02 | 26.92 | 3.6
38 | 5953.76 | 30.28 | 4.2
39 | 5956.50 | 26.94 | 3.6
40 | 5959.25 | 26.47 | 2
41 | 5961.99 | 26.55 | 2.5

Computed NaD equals 3.10 AA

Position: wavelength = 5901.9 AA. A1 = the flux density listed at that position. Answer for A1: 29.02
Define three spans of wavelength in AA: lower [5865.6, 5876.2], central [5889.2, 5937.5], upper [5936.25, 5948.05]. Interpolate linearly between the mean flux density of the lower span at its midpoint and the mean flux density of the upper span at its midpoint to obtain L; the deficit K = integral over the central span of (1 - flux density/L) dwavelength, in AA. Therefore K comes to 4.64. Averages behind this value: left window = 27.6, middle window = 25.4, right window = 28.4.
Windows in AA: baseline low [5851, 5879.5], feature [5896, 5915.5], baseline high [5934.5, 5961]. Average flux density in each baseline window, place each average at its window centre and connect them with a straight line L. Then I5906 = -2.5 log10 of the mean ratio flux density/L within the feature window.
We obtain 0.12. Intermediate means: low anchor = 27.8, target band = 25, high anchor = 28.1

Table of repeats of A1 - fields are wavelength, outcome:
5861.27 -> 31.31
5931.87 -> 27.36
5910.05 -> 25.78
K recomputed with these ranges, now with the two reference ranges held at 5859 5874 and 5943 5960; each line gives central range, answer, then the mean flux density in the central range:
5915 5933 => 1.09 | 26.2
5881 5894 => 1.93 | 23.4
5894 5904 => 1.46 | 23.6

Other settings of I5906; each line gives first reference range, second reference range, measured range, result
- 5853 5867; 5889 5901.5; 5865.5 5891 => -0.07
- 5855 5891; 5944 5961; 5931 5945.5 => -0.02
